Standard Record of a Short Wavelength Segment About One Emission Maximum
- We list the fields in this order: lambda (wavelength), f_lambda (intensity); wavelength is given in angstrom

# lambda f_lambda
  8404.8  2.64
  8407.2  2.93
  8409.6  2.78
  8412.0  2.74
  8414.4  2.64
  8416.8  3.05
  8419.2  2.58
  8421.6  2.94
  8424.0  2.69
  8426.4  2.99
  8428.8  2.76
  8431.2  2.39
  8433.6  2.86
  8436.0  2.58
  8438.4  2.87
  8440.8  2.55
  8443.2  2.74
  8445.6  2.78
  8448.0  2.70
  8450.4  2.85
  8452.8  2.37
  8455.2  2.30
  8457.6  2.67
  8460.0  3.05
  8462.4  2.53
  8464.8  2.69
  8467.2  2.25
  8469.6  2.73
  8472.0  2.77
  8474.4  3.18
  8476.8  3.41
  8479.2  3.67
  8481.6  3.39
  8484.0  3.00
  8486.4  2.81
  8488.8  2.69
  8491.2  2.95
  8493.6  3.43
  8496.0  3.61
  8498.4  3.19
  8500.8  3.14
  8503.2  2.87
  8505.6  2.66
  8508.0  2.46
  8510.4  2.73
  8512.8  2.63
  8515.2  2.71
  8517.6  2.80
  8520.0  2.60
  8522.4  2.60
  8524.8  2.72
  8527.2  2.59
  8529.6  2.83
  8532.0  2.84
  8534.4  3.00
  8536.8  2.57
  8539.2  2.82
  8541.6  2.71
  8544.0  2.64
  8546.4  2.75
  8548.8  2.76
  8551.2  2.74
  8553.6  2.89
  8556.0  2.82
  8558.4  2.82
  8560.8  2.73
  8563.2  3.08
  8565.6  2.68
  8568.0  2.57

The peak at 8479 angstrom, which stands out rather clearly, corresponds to [S II] 6716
